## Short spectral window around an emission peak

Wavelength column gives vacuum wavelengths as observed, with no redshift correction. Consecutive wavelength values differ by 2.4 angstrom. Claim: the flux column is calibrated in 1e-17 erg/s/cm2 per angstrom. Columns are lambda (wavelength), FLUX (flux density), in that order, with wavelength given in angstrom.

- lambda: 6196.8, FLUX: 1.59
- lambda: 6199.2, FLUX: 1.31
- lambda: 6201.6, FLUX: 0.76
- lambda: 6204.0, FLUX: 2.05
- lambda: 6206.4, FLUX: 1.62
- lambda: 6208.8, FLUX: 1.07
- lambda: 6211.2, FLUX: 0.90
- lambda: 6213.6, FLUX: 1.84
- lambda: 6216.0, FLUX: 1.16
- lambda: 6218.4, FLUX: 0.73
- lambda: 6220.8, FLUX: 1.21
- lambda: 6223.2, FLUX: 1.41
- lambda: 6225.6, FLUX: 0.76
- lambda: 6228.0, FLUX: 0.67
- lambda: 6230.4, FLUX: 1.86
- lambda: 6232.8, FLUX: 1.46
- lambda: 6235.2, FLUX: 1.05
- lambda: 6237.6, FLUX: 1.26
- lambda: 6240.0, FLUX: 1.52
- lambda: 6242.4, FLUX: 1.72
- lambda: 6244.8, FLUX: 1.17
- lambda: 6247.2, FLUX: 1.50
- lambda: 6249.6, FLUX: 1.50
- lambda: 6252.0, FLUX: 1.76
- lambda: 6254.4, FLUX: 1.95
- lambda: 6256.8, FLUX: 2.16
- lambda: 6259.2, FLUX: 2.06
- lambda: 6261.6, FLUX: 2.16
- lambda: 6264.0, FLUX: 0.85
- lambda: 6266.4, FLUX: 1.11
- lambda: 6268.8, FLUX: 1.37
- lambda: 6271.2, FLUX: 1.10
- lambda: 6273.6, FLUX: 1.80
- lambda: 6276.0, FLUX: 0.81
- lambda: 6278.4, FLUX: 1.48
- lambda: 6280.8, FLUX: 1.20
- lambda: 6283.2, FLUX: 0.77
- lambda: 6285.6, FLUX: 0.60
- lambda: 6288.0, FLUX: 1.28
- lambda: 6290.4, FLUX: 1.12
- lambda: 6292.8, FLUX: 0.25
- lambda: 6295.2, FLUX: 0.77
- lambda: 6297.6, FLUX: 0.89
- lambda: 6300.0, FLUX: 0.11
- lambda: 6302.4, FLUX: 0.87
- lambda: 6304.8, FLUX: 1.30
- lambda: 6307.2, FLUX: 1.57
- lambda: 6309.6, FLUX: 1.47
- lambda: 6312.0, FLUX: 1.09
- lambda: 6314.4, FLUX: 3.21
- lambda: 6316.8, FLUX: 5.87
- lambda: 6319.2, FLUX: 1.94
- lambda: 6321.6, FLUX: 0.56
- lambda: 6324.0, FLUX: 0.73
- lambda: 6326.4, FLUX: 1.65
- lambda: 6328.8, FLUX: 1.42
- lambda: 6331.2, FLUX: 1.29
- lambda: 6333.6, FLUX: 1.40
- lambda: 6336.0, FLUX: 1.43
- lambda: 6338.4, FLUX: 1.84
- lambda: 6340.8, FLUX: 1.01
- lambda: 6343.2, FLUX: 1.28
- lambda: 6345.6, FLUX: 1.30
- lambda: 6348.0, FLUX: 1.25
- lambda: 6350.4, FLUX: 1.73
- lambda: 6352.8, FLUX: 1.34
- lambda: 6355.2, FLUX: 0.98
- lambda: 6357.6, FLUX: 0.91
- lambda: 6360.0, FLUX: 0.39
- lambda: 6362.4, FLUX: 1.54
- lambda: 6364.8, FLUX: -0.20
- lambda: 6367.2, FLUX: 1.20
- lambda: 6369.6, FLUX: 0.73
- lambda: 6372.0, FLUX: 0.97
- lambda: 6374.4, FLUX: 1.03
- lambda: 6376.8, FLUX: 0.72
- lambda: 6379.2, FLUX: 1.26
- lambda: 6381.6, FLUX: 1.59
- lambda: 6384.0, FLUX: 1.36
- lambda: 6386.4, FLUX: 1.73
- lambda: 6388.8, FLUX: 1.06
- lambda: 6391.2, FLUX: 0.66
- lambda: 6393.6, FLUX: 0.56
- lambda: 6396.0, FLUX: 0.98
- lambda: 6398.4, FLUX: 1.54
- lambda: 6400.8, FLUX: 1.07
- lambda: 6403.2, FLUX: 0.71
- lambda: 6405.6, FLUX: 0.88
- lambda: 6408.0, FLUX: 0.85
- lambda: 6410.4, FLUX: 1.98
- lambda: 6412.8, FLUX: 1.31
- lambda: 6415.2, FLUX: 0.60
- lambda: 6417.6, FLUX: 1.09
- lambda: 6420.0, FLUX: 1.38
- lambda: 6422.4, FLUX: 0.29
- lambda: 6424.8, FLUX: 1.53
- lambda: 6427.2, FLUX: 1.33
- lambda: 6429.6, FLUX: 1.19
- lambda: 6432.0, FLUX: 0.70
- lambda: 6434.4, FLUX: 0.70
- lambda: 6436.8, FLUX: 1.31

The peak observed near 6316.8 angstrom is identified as [O III]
